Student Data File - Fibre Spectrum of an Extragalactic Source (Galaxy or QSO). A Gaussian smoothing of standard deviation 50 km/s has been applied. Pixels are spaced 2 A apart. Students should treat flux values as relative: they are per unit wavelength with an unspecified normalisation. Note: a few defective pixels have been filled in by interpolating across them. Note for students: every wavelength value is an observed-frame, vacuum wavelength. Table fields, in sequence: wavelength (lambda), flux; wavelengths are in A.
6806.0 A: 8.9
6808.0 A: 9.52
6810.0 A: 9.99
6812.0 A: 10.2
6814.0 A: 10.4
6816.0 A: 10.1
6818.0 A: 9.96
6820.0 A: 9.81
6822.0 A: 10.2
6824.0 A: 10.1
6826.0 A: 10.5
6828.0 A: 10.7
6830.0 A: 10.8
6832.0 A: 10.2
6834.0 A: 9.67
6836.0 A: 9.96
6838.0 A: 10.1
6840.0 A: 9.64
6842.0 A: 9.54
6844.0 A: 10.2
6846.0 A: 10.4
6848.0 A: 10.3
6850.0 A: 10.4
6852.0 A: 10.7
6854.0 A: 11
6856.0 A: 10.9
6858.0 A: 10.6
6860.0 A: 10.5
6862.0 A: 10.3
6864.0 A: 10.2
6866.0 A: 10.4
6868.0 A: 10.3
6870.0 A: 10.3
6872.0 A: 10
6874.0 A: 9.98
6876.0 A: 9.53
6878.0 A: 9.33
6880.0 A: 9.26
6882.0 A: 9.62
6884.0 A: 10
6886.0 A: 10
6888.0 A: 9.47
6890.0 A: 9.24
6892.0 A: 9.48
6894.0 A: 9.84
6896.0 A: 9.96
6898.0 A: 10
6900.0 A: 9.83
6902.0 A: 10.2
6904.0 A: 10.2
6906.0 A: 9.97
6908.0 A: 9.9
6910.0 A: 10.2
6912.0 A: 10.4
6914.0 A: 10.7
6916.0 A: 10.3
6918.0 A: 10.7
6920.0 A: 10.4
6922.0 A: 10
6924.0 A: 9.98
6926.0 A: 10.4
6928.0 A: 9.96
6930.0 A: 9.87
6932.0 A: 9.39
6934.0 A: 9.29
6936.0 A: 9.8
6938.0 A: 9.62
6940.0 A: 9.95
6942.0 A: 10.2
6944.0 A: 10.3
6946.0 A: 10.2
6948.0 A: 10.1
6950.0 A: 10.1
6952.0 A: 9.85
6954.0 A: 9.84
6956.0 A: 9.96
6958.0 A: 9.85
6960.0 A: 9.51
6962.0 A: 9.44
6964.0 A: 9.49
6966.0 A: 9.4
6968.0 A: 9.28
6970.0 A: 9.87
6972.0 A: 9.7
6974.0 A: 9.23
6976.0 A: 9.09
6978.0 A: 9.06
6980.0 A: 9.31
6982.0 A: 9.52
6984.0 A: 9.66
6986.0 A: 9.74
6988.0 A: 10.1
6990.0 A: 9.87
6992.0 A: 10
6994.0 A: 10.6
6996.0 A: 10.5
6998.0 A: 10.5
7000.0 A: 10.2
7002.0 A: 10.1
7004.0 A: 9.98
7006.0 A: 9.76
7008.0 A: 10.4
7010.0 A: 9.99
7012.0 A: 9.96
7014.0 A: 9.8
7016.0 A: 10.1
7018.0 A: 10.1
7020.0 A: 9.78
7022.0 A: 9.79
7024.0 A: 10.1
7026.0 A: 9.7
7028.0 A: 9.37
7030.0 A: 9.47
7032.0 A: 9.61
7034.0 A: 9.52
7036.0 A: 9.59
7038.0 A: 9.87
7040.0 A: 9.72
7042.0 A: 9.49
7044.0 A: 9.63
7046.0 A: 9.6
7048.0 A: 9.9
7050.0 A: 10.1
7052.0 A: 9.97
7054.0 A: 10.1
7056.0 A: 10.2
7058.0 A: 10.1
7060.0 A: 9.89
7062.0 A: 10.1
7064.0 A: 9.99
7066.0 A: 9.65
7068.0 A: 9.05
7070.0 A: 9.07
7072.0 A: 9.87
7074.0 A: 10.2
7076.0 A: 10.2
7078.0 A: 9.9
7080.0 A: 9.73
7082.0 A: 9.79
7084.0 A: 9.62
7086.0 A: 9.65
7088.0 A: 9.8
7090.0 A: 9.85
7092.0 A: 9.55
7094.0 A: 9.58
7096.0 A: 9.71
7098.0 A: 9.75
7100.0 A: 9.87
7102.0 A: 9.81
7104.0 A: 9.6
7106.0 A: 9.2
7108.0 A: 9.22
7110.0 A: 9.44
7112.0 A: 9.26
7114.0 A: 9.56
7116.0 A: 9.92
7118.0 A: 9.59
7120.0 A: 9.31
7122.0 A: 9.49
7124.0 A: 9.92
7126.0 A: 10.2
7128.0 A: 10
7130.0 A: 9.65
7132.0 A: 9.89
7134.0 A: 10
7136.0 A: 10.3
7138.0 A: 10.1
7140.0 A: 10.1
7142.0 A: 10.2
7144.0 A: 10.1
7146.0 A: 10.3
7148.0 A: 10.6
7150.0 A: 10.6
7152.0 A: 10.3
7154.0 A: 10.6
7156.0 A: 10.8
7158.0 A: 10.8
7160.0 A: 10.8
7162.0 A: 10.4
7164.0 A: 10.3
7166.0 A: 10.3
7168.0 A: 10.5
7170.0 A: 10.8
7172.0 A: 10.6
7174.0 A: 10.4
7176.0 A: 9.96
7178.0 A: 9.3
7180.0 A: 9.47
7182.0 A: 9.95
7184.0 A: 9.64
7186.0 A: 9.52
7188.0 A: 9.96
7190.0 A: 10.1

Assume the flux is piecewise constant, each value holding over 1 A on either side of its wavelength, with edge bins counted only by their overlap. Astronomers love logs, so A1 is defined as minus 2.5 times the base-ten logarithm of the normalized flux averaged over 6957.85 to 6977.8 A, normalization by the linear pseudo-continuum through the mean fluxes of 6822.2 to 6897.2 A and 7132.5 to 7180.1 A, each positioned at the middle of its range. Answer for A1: 0.08 mag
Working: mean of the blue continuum 10.1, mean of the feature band 9.45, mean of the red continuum 10.3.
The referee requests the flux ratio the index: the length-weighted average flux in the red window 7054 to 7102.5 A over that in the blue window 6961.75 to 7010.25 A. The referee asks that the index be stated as 1.0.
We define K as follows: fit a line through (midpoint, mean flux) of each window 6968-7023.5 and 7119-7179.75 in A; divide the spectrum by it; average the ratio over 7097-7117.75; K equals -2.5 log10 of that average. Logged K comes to 0.06 mag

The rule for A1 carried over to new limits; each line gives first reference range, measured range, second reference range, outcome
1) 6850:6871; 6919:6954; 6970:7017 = 0.02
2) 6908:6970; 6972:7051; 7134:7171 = 0.03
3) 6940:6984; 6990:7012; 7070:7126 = -0.05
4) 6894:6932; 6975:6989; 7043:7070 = 0.06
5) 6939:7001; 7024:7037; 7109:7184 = 0.04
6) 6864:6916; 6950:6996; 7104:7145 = 0.02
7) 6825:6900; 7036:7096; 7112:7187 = 0.03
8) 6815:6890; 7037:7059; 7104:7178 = 0.02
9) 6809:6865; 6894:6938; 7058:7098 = 0.00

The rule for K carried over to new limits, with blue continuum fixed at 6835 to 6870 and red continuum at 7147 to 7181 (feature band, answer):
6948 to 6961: 0.050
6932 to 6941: 0.076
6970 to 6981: 0.112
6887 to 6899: 0.072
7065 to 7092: 0.070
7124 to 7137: 0.040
